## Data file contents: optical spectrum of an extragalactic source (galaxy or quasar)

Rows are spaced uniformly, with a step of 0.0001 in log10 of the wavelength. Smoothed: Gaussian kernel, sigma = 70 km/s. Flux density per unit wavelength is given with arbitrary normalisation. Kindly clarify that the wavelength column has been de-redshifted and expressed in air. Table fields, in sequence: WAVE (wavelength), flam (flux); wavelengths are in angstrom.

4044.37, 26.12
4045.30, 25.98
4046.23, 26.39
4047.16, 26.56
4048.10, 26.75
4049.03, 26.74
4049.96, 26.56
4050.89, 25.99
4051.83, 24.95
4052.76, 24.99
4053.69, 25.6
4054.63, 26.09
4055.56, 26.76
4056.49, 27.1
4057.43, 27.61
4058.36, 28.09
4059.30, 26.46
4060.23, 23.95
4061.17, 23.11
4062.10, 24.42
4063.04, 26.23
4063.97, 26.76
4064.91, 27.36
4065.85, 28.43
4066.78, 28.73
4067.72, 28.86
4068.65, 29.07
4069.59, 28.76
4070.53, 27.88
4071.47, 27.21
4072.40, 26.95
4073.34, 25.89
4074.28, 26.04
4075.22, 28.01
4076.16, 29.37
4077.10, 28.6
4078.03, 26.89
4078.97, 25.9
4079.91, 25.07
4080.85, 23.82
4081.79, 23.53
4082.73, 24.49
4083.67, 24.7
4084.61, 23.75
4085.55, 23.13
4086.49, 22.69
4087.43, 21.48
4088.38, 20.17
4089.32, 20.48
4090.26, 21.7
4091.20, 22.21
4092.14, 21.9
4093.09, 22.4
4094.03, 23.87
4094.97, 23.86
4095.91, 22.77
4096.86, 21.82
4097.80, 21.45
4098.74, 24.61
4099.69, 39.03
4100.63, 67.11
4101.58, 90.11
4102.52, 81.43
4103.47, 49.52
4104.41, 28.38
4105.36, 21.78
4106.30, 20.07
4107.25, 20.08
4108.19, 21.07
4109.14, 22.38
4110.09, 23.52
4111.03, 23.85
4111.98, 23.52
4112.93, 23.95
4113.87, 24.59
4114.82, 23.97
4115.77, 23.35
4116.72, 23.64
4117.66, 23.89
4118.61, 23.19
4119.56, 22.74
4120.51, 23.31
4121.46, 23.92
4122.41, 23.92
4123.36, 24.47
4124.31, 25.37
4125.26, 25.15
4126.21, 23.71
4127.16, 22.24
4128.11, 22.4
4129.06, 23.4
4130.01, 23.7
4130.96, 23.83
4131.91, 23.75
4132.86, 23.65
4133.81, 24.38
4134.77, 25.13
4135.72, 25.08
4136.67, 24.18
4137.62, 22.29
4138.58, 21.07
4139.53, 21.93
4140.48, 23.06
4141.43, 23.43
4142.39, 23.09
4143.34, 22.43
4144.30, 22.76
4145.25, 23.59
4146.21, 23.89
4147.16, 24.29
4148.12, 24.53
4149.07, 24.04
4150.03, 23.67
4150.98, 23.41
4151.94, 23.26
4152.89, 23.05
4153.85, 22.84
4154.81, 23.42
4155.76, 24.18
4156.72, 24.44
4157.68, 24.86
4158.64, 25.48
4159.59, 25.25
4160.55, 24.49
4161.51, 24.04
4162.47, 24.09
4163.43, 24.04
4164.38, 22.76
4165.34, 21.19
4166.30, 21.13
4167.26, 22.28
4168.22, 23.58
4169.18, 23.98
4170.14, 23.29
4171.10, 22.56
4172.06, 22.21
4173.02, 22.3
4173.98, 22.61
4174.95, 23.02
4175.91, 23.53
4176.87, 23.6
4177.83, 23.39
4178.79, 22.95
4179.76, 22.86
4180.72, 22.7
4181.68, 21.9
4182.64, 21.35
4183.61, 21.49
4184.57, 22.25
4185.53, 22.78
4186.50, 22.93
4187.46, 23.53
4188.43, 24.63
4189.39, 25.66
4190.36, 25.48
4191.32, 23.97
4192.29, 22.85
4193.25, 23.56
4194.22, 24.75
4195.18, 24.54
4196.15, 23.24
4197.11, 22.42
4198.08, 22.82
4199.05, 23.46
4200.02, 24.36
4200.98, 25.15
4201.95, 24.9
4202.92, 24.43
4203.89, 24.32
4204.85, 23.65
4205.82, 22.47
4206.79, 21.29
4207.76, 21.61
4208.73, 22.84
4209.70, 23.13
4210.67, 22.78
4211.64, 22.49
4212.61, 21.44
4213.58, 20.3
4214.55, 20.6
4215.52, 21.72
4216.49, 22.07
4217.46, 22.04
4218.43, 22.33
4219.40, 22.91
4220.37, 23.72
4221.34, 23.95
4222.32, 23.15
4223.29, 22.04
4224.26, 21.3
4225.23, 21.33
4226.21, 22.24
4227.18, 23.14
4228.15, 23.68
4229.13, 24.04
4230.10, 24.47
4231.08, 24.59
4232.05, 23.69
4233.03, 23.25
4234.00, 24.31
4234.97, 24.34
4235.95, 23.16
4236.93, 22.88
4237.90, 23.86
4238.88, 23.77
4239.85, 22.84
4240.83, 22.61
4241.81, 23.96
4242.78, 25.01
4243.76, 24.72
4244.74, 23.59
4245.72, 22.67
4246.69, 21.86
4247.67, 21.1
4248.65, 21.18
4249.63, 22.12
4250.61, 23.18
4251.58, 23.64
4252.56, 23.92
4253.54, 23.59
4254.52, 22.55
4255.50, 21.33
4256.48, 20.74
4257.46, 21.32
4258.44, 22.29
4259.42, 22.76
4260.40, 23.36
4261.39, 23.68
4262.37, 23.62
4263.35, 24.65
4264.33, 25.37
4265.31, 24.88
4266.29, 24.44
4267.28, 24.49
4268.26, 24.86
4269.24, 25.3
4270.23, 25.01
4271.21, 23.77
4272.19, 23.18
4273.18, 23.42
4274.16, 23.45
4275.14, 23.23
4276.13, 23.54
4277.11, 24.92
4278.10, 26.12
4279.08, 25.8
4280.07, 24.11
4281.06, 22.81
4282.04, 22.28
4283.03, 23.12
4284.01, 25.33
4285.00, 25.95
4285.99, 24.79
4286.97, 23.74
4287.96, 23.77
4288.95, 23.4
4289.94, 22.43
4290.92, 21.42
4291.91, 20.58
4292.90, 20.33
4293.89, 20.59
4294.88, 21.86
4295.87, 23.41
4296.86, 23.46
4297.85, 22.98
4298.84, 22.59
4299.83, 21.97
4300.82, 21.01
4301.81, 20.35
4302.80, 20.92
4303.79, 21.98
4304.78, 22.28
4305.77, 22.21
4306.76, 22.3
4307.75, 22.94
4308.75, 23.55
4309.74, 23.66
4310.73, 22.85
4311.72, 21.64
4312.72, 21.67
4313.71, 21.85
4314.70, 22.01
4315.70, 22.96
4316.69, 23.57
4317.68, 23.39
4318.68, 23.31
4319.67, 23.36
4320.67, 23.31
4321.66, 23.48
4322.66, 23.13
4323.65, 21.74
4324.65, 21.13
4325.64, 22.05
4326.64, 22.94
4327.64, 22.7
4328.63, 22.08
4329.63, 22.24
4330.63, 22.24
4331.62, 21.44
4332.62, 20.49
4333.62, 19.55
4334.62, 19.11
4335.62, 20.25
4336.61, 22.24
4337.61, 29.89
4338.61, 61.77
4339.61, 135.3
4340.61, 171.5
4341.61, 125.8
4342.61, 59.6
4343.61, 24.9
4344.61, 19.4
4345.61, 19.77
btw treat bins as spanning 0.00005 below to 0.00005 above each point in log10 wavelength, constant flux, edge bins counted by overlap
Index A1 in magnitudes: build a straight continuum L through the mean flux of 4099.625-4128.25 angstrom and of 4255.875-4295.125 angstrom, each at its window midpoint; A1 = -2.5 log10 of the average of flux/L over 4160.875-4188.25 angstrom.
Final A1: 0.21 mag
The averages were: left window 30.1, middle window 22.8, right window 23.5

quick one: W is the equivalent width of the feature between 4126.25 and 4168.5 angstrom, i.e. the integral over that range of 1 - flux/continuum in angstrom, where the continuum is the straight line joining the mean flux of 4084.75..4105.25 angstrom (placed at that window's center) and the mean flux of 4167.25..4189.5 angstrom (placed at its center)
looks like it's 4.7 angstrom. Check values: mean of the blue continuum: 32.5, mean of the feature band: 23.5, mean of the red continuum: 22.9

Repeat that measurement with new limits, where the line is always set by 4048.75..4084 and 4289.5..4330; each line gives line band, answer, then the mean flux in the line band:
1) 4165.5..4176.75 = 0.88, 22.7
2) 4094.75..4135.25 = -4.15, 28.3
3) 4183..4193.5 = 0.37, 23.5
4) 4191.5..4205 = 0.18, 23.9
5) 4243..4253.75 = 0.21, 22.9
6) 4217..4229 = 0.56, 22.7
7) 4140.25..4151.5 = 0.72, 23.5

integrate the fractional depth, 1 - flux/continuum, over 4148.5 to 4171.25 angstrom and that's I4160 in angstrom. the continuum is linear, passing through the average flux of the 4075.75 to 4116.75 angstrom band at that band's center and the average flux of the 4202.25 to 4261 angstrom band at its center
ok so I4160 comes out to 1.9 angstrom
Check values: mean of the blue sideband 28.3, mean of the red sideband 22.8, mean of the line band 23.6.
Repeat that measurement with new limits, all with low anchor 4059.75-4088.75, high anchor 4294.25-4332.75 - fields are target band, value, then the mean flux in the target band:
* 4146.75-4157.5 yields 0.4 angstrom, 23.8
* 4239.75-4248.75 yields 0.1 angstrom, 23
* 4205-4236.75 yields 1.4 angstrom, 22.7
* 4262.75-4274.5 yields -0.7 angstrom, 24.4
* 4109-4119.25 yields 0.7 angstrom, 23.7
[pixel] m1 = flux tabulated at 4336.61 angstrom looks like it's 22.24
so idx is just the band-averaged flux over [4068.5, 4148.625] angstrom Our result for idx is 26.3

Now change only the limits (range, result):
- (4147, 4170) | 23.7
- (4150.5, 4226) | 23.1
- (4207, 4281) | 23.2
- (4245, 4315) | 23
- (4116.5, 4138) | 23.8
